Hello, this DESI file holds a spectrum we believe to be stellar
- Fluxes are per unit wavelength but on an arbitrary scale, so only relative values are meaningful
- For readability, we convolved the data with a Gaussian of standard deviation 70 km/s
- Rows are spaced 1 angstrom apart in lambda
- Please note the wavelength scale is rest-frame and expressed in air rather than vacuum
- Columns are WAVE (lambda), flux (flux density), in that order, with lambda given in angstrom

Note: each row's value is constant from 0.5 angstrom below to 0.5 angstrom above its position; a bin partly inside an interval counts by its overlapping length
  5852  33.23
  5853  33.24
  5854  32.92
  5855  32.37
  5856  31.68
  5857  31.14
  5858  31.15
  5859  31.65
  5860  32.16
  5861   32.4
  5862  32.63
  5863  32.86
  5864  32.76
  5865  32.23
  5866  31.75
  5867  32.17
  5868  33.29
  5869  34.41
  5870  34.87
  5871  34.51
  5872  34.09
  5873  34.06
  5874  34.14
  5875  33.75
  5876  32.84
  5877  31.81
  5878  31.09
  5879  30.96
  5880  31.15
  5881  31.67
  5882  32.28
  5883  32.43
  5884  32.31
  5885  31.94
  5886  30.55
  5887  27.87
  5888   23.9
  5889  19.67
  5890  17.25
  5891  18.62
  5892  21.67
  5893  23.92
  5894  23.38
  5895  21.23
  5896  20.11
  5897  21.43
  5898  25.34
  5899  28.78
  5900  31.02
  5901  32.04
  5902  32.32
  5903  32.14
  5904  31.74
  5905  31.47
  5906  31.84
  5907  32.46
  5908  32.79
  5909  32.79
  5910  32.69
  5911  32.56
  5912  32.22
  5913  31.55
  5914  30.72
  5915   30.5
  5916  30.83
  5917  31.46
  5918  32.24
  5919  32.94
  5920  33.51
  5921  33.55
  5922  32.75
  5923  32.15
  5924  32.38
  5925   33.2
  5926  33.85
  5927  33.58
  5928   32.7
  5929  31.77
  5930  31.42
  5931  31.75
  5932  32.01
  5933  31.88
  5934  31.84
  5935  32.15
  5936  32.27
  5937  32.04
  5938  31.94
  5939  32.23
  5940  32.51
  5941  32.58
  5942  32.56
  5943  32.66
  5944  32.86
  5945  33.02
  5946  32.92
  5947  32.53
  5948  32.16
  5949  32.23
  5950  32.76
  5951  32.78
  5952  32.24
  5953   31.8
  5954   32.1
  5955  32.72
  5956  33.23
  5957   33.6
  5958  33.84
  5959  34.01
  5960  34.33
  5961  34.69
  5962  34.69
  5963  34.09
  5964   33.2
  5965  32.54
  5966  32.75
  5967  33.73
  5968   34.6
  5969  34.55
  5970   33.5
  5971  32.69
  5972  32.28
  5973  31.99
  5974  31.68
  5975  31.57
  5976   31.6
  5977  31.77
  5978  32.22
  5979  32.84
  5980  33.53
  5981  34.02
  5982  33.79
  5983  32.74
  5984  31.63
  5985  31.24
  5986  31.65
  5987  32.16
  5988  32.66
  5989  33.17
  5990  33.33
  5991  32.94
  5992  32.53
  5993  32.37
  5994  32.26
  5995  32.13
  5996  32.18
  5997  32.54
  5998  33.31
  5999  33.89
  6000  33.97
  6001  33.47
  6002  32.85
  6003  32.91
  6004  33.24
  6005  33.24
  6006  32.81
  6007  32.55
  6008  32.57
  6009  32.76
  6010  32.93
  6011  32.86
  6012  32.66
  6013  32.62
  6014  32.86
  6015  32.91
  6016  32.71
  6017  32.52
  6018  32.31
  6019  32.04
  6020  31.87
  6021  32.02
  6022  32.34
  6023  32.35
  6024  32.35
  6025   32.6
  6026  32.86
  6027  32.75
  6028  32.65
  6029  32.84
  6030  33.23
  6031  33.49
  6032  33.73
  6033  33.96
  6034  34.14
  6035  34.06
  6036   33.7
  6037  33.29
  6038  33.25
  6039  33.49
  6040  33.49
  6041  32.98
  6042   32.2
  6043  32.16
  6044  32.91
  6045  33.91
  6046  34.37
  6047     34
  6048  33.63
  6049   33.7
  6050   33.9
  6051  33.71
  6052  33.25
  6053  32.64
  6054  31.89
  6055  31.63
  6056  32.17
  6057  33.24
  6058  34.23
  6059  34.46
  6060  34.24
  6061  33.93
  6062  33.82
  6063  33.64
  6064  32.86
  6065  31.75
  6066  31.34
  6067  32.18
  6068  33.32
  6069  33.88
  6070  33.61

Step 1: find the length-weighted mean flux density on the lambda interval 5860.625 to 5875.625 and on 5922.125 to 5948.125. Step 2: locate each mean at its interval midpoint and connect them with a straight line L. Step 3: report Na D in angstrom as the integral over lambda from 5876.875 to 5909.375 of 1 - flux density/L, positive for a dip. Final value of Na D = 4.80 angstrom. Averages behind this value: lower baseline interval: 33.3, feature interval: 28.1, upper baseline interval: 32.4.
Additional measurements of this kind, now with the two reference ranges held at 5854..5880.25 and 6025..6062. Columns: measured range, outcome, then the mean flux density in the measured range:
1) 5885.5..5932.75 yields 4.7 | 29.5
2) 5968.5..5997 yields 0.5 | 32.5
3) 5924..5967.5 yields 0.2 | 32.8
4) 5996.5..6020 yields 0.2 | 32.9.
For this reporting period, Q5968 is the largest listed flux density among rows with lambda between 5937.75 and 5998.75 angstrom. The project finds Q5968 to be 34.69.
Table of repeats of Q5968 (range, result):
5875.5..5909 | 32.84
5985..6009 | 33.97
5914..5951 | 33.85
